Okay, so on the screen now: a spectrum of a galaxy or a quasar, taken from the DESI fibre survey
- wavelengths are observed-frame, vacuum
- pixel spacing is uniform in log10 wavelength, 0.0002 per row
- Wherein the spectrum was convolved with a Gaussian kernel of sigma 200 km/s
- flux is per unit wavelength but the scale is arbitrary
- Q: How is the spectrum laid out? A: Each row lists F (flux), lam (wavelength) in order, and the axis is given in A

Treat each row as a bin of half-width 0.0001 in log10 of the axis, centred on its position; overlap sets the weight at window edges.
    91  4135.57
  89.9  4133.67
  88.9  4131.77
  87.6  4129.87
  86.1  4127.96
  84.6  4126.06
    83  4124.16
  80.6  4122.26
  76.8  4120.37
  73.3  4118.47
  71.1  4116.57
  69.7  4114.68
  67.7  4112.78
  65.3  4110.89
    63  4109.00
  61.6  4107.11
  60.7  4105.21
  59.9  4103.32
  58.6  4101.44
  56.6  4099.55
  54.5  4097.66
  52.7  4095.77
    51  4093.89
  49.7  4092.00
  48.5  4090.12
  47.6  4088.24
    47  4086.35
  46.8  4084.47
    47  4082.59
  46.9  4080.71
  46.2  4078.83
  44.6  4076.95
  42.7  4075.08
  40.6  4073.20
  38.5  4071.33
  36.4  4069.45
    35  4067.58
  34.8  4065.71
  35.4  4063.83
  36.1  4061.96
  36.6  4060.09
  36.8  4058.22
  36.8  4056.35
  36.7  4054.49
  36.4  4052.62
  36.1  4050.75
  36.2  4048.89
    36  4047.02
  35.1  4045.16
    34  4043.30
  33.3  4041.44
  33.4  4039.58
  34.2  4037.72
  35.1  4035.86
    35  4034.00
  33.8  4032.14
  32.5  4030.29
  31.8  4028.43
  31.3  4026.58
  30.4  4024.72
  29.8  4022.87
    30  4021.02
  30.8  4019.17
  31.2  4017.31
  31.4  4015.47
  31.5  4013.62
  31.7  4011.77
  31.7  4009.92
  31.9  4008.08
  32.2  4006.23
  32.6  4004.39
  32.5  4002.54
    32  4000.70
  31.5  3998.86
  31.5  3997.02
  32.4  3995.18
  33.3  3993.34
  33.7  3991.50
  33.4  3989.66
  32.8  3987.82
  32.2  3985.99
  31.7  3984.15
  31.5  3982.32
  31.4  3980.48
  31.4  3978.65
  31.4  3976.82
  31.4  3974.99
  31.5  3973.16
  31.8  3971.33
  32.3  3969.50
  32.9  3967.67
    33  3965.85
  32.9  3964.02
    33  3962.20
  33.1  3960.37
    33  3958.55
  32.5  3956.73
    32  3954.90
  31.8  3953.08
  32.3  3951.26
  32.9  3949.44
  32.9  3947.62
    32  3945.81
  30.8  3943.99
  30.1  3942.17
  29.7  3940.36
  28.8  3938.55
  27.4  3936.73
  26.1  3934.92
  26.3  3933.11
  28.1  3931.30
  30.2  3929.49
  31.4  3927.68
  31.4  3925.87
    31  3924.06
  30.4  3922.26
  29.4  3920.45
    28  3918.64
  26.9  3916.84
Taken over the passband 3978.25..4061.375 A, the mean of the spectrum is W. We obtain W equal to 33.1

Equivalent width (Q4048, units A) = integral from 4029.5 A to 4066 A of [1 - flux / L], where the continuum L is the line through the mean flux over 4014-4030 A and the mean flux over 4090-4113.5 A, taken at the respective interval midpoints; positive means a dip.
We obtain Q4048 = 3.9 A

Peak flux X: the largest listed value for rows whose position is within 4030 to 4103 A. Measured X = 58.6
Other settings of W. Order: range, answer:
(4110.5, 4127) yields 75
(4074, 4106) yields 50.6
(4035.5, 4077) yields 36.4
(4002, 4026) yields 31.3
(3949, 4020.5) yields 32.1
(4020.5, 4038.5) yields 32.4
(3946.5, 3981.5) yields 32.3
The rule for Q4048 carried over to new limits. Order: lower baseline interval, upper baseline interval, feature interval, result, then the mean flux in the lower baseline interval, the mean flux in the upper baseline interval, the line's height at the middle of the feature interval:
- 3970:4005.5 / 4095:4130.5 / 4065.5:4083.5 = 5.1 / 32.1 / 69.1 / 57.7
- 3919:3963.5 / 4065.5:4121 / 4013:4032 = 5.2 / 30.7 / 53.3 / 42.8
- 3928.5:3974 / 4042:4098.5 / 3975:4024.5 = 4.8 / 31.1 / 41.4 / 35.3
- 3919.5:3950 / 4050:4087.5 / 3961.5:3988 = 0.7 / 29.9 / 39.9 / 32.9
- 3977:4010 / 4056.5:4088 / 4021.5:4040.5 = 1.9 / 32.2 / 40.8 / 36.3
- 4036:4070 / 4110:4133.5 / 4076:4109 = 4.4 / 35.5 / 78.3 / 60.1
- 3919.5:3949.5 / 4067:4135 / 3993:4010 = 4.0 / 29.8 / 60.4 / 42.1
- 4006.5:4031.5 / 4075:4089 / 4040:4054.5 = 1.0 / 31.3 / 46.3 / 38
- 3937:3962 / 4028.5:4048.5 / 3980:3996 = 0.1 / 31.6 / 34.2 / 32.7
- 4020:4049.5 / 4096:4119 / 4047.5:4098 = 7.1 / 33.2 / 63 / 48.8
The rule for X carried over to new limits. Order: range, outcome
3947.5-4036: 35.1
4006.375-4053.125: 36.4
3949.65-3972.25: 33.1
